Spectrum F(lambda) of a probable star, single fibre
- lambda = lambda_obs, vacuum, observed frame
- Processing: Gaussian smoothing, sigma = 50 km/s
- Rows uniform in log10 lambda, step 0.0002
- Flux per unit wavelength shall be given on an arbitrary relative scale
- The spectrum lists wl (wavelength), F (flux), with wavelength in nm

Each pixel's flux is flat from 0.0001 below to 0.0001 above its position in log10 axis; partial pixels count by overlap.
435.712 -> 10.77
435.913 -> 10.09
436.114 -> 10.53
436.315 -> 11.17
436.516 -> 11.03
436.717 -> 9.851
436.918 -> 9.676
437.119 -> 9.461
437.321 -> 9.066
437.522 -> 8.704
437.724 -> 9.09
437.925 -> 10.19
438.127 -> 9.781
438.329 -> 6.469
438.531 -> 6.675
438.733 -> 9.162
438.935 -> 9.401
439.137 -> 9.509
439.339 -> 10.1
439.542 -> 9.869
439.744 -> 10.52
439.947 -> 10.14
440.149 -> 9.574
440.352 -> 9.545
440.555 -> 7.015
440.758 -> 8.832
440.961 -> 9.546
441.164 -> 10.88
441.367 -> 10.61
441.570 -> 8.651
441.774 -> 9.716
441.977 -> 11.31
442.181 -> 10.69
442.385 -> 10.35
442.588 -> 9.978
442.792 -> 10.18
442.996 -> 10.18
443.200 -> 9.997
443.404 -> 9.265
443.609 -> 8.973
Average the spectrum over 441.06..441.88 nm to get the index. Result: 9.98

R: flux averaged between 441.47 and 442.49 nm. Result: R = 10.1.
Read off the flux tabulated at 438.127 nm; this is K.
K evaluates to 9.781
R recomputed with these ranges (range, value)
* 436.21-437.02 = 10.4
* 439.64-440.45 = 9.95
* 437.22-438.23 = 9.36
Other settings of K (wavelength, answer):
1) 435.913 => 10.09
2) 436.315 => 11.17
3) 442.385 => 10.35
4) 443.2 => 9.997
